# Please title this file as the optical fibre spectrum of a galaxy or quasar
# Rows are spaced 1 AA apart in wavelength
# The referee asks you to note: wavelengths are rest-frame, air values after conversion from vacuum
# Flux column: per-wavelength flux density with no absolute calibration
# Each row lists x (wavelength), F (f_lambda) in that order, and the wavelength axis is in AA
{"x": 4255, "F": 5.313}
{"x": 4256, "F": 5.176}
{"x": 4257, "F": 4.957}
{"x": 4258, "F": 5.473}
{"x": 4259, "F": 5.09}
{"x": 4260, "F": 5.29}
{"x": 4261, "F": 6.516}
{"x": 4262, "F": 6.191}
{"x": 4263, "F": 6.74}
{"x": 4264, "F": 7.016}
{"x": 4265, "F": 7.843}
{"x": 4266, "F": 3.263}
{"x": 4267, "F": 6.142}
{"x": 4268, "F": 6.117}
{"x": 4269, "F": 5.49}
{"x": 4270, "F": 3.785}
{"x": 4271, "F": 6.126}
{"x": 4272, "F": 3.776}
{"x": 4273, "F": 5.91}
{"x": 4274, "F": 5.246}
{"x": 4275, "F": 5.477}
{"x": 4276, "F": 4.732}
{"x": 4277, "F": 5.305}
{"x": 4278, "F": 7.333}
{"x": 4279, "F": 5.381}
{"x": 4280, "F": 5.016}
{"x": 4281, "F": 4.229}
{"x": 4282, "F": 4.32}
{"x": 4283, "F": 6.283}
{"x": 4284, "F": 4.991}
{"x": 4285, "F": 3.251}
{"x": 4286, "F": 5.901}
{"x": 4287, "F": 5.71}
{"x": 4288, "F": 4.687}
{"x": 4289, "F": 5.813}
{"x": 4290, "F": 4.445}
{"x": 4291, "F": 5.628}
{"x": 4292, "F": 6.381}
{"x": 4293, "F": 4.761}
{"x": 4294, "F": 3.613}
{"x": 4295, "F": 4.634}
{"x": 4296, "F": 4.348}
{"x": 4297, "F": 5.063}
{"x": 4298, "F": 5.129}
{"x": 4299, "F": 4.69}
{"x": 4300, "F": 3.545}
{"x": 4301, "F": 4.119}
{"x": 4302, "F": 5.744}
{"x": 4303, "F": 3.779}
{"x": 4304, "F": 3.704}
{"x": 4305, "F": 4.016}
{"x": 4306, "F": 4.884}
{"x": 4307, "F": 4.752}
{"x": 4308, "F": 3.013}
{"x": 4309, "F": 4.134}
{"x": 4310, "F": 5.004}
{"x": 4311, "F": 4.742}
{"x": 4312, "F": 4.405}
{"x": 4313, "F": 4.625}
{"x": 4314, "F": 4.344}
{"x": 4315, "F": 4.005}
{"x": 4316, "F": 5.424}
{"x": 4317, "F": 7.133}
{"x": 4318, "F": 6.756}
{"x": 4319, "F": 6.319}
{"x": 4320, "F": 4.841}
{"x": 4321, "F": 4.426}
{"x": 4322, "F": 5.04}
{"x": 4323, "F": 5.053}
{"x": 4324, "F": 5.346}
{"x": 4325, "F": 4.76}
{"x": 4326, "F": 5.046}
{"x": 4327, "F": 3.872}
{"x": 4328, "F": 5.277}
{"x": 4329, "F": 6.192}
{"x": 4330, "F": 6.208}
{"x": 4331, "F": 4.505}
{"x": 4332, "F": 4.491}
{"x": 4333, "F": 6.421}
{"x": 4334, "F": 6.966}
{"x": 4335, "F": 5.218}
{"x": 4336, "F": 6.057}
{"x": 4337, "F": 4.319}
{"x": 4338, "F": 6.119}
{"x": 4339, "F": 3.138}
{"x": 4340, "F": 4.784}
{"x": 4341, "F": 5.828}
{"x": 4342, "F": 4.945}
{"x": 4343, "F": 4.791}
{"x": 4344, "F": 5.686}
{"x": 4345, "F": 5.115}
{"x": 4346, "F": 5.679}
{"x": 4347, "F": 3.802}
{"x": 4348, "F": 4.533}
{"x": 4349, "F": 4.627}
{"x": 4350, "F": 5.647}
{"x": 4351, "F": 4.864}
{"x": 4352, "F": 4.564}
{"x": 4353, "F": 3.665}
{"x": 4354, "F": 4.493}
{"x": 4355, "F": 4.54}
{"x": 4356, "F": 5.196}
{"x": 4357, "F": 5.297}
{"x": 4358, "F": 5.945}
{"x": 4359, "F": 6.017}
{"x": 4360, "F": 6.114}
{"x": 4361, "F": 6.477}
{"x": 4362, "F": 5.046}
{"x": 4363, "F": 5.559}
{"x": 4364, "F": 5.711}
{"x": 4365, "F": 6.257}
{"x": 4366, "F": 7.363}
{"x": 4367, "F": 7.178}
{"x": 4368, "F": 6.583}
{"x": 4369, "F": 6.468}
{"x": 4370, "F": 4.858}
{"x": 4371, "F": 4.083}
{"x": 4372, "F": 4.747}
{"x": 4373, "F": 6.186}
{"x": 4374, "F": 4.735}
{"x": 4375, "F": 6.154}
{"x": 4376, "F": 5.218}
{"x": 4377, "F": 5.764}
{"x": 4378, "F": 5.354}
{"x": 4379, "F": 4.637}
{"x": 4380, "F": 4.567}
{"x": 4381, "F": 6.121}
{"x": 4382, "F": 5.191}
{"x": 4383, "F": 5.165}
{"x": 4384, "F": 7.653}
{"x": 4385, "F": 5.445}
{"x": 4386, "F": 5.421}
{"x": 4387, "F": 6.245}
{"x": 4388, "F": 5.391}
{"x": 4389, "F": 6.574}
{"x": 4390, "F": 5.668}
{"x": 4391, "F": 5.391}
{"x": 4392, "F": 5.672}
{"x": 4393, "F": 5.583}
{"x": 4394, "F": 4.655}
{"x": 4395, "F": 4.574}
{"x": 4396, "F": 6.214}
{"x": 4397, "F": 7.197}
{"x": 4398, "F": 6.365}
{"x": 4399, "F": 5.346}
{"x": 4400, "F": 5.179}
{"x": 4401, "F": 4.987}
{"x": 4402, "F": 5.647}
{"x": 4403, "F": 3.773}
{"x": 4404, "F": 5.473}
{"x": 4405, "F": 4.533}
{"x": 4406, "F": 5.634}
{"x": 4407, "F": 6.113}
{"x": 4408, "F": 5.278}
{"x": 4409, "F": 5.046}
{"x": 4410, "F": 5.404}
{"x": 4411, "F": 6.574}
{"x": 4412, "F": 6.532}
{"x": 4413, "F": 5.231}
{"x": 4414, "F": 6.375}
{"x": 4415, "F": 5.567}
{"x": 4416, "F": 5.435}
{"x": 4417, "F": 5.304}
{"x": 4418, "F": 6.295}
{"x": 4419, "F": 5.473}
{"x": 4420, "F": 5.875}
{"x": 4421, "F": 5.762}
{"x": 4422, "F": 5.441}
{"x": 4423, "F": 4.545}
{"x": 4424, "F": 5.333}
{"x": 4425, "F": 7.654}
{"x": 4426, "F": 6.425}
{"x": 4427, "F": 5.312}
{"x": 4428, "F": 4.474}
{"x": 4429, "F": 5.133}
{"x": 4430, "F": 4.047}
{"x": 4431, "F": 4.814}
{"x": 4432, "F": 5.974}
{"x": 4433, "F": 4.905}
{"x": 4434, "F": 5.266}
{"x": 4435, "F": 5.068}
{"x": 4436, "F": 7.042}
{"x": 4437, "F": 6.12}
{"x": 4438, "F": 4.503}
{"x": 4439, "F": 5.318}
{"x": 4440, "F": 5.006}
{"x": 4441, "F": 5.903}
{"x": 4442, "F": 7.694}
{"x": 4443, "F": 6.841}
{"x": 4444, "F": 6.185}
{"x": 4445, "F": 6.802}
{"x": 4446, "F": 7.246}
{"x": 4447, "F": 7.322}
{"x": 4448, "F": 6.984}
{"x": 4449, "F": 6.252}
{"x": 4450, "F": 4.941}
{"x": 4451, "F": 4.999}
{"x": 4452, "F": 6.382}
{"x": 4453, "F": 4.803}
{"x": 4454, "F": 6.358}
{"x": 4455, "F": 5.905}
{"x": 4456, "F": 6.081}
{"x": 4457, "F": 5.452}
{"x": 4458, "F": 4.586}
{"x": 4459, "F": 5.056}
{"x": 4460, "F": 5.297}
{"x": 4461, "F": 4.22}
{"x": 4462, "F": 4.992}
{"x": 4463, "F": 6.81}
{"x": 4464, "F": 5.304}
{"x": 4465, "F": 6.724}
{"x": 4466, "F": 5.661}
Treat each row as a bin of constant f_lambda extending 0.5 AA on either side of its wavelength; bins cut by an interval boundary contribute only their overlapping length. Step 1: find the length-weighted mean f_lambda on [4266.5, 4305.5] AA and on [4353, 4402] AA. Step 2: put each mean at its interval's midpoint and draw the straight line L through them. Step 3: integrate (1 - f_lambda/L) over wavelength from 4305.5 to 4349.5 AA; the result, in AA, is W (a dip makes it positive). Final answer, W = 1.8 AA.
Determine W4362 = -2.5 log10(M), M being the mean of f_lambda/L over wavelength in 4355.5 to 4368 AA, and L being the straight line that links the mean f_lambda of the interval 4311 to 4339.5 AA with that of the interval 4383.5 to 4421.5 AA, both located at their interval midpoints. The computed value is -0.116 mag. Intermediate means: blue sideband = 5.22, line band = 6.04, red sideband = 5.65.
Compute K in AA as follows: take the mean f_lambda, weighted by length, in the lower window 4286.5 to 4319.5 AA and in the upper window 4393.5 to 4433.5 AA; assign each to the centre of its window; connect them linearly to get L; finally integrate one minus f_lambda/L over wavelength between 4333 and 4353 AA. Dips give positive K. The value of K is -0.07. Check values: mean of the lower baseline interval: 4.83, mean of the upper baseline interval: 5.5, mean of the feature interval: 5.09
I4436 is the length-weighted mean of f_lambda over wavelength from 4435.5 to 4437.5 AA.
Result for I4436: 6.58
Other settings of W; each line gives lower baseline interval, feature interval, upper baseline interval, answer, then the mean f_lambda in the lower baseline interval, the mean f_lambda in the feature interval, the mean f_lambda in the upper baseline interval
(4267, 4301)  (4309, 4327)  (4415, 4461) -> 0.5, 5.07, 5.07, 5.71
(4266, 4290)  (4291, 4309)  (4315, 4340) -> 2.6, 5.2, 4.5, 5.33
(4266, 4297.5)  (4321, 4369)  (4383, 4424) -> 0.5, 5.13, 5.33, 5.61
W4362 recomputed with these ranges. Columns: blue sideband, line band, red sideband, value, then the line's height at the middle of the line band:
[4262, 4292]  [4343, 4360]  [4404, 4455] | 0.12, 5.57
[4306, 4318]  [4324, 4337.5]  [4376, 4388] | -0.07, 4.99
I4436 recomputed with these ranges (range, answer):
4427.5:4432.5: 4.89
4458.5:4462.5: 4.89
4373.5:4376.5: 5.37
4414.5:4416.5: 5.5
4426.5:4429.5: 4.97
